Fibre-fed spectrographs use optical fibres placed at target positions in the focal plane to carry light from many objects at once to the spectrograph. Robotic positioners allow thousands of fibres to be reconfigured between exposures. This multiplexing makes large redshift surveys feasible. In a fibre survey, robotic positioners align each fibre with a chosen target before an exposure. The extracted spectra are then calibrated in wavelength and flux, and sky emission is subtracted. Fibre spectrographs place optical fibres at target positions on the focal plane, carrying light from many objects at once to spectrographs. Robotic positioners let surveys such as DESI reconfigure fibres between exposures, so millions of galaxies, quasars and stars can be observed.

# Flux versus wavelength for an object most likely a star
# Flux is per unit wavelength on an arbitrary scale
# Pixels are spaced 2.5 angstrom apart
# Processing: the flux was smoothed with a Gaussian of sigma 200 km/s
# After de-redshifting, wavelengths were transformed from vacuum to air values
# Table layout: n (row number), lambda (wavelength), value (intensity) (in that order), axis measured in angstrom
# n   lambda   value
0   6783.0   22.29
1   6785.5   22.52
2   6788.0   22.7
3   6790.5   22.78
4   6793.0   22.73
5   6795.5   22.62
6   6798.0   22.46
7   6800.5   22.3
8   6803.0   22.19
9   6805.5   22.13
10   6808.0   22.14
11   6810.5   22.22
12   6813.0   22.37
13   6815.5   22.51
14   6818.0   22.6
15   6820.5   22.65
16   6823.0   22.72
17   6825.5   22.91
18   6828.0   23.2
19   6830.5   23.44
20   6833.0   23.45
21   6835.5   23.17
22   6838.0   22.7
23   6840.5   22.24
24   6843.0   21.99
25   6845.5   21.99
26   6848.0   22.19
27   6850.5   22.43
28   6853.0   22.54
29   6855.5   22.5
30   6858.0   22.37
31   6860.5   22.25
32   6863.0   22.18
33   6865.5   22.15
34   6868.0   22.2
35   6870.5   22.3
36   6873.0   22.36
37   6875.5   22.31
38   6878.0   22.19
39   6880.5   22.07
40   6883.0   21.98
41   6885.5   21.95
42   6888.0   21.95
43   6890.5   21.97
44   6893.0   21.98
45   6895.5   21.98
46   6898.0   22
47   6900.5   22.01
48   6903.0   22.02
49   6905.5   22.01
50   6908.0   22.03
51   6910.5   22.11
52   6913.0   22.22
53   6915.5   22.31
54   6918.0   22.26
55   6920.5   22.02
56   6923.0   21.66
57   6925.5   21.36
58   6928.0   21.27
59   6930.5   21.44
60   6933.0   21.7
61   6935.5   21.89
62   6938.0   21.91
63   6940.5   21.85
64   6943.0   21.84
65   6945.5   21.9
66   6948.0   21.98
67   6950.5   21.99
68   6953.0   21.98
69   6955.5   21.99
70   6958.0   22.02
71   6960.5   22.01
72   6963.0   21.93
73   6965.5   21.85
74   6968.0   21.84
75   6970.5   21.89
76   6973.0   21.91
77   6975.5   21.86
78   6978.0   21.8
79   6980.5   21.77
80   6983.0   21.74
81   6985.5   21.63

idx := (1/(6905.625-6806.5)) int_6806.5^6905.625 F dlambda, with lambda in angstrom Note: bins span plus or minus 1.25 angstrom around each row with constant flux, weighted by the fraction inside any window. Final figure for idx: 22.4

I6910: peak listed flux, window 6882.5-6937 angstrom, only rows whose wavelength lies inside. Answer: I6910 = 22.31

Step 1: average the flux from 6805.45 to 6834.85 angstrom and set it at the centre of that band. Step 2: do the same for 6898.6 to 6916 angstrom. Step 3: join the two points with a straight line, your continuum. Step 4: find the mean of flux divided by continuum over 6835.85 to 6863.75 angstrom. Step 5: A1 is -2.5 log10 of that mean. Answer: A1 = 0.01 mag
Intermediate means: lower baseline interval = 22.7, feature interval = 22.3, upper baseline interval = 22.1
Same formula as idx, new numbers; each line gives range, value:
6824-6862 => 22.6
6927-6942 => 21.7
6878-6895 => 22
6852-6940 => 22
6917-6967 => 21.8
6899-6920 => 22.1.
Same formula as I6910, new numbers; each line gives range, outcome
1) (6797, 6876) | 23.45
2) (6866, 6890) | 22.36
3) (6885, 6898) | 22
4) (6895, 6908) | 22.03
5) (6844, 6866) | 22.54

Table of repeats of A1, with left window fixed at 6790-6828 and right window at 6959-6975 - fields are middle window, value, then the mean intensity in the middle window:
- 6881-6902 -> 0.010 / 22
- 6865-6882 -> 0.002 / 22.2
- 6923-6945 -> 0.018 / 21.7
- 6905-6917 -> -0.001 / 22.1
